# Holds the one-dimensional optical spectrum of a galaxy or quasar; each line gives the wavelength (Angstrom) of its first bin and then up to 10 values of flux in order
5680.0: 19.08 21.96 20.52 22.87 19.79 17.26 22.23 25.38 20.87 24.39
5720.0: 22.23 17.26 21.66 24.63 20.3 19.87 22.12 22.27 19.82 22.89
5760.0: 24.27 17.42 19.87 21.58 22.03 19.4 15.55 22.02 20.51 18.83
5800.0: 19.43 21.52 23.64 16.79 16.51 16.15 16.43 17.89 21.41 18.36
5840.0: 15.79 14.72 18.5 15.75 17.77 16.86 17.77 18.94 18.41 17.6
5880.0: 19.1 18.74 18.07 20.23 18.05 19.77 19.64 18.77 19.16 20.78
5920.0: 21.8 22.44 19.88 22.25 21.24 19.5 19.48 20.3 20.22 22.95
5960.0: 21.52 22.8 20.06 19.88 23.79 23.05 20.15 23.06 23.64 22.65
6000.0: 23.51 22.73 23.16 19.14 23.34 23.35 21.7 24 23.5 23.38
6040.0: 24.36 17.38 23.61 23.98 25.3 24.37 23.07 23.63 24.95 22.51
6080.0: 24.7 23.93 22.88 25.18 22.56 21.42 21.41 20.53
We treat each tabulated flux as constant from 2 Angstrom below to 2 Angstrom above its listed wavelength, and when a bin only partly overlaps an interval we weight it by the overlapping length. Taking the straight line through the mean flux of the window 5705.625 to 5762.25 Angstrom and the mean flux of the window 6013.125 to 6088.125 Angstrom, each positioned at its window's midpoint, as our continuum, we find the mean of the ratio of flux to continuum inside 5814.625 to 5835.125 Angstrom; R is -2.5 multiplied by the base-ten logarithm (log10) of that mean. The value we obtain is 0.251 mag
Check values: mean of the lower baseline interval 22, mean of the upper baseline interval 23.3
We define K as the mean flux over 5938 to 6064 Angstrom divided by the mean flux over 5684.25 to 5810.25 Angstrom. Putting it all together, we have 1.1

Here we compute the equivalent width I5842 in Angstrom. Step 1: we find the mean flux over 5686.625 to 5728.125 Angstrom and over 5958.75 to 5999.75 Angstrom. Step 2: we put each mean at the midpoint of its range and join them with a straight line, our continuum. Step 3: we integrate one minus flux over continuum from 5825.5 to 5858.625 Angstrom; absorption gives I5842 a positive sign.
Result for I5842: 6.44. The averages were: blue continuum 21.3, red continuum 22.1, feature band 17.5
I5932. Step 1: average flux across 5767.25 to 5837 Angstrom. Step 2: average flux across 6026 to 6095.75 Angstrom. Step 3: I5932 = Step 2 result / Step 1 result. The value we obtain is 1.22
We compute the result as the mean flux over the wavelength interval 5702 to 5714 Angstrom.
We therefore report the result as 22.8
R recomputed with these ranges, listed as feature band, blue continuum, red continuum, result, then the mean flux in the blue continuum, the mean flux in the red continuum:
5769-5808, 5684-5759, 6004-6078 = 0.081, 21.5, 23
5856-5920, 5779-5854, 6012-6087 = 0.058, 18.4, 23.3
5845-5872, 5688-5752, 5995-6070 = 0.251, 21.5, 23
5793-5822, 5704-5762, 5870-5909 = 0.081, 22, 18.8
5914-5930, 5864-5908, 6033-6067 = -0.077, 18.8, 23.2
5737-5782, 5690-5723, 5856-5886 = -0.023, 21.7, 18.2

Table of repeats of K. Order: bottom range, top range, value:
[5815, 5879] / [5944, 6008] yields 1.26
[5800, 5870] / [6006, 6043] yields 1.26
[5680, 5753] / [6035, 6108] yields 1.08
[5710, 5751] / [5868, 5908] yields 0.88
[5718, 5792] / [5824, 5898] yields 0.86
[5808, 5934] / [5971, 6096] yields 1.24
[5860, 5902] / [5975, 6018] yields 1.21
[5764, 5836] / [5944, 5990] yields 1.12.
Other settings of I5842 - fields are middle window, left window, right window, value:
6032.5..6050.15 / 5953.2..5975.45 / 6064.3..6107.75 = 0.22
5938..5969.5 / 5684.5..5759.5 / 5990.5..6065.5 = 2.43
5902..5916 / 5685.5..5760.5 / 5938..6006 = 1.46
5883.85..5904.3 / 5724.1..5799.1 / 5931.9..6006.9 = 2.20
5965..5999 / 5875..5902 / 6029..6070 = -1.08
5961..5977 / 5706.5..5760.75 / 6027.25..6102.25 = 1.03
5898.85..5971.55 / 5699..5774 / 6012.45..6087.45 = 6.19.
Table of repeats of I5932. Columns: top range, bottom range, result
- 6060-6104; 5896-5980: 1.13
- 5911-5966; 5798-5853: 1.16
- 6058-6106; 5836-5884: 1.34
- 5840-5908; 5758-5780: 0.87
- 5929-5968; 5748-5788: 1.03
